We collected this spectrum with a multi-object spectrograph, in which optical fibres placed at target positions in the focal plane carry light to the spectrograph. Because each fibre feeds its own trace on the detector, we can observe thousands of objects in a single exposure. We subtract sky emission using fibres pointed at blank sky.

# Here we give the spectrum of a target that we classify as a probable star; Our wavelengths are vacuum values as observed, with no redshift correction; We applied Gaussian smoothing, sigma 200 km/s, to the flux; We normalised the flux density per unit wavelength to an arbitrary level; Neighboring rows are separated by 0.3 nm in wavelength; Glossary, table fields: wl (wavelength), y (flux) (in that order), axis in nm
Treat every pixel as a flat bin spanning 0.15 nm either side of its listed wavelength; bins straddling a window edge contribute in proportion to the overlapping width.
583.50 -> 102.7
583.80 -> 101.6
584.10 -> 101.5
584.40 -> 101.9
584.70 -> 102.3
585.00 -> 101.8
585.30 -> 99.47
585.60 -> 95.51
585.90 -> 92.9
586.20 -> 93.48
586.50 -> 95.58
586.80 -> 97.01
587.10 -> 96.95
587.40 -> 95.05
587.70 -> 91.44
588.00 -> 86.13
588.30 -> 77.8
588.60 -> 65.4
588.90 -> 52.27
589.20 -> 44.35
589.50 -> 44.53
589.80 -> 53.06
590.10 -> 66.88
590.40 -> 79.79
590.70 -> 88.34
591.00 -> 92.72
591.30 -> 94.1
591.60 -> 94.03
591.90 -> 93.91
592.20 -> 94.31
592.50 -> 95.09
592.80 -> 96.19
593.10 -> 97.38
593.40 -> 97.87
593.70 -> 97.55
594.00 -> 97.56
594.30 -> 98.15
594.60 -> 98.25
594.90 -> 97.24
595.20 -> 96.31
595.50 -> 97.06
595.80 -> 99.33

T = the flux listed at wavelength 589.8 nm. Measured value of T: 53.06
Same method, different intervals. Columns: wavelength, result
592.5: 95.09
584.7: 102.3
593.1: 97.38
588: 86.13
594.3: 98.15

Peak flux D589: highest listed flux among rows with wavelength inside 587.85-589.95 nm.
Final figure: 86.13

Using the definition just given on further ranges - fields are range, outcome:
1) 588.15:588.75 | 77.8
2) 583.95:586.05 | 102.3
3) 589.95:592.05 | 94.1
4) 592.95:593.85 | 97.87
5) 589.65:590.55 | 79.79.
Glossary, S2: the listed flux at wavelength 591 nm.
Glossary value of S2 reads 92.72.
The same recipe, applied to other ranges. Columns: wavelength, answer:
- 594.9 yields 97.24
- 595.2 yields 96.31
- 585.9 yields 92.9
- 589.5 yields 44.53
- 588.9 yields 52.27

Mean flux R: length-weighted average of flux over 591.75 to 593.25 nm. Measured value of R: 95.4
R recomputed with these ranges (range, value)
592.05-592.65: 94.7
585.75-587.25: 95.2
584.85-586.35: 96.6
